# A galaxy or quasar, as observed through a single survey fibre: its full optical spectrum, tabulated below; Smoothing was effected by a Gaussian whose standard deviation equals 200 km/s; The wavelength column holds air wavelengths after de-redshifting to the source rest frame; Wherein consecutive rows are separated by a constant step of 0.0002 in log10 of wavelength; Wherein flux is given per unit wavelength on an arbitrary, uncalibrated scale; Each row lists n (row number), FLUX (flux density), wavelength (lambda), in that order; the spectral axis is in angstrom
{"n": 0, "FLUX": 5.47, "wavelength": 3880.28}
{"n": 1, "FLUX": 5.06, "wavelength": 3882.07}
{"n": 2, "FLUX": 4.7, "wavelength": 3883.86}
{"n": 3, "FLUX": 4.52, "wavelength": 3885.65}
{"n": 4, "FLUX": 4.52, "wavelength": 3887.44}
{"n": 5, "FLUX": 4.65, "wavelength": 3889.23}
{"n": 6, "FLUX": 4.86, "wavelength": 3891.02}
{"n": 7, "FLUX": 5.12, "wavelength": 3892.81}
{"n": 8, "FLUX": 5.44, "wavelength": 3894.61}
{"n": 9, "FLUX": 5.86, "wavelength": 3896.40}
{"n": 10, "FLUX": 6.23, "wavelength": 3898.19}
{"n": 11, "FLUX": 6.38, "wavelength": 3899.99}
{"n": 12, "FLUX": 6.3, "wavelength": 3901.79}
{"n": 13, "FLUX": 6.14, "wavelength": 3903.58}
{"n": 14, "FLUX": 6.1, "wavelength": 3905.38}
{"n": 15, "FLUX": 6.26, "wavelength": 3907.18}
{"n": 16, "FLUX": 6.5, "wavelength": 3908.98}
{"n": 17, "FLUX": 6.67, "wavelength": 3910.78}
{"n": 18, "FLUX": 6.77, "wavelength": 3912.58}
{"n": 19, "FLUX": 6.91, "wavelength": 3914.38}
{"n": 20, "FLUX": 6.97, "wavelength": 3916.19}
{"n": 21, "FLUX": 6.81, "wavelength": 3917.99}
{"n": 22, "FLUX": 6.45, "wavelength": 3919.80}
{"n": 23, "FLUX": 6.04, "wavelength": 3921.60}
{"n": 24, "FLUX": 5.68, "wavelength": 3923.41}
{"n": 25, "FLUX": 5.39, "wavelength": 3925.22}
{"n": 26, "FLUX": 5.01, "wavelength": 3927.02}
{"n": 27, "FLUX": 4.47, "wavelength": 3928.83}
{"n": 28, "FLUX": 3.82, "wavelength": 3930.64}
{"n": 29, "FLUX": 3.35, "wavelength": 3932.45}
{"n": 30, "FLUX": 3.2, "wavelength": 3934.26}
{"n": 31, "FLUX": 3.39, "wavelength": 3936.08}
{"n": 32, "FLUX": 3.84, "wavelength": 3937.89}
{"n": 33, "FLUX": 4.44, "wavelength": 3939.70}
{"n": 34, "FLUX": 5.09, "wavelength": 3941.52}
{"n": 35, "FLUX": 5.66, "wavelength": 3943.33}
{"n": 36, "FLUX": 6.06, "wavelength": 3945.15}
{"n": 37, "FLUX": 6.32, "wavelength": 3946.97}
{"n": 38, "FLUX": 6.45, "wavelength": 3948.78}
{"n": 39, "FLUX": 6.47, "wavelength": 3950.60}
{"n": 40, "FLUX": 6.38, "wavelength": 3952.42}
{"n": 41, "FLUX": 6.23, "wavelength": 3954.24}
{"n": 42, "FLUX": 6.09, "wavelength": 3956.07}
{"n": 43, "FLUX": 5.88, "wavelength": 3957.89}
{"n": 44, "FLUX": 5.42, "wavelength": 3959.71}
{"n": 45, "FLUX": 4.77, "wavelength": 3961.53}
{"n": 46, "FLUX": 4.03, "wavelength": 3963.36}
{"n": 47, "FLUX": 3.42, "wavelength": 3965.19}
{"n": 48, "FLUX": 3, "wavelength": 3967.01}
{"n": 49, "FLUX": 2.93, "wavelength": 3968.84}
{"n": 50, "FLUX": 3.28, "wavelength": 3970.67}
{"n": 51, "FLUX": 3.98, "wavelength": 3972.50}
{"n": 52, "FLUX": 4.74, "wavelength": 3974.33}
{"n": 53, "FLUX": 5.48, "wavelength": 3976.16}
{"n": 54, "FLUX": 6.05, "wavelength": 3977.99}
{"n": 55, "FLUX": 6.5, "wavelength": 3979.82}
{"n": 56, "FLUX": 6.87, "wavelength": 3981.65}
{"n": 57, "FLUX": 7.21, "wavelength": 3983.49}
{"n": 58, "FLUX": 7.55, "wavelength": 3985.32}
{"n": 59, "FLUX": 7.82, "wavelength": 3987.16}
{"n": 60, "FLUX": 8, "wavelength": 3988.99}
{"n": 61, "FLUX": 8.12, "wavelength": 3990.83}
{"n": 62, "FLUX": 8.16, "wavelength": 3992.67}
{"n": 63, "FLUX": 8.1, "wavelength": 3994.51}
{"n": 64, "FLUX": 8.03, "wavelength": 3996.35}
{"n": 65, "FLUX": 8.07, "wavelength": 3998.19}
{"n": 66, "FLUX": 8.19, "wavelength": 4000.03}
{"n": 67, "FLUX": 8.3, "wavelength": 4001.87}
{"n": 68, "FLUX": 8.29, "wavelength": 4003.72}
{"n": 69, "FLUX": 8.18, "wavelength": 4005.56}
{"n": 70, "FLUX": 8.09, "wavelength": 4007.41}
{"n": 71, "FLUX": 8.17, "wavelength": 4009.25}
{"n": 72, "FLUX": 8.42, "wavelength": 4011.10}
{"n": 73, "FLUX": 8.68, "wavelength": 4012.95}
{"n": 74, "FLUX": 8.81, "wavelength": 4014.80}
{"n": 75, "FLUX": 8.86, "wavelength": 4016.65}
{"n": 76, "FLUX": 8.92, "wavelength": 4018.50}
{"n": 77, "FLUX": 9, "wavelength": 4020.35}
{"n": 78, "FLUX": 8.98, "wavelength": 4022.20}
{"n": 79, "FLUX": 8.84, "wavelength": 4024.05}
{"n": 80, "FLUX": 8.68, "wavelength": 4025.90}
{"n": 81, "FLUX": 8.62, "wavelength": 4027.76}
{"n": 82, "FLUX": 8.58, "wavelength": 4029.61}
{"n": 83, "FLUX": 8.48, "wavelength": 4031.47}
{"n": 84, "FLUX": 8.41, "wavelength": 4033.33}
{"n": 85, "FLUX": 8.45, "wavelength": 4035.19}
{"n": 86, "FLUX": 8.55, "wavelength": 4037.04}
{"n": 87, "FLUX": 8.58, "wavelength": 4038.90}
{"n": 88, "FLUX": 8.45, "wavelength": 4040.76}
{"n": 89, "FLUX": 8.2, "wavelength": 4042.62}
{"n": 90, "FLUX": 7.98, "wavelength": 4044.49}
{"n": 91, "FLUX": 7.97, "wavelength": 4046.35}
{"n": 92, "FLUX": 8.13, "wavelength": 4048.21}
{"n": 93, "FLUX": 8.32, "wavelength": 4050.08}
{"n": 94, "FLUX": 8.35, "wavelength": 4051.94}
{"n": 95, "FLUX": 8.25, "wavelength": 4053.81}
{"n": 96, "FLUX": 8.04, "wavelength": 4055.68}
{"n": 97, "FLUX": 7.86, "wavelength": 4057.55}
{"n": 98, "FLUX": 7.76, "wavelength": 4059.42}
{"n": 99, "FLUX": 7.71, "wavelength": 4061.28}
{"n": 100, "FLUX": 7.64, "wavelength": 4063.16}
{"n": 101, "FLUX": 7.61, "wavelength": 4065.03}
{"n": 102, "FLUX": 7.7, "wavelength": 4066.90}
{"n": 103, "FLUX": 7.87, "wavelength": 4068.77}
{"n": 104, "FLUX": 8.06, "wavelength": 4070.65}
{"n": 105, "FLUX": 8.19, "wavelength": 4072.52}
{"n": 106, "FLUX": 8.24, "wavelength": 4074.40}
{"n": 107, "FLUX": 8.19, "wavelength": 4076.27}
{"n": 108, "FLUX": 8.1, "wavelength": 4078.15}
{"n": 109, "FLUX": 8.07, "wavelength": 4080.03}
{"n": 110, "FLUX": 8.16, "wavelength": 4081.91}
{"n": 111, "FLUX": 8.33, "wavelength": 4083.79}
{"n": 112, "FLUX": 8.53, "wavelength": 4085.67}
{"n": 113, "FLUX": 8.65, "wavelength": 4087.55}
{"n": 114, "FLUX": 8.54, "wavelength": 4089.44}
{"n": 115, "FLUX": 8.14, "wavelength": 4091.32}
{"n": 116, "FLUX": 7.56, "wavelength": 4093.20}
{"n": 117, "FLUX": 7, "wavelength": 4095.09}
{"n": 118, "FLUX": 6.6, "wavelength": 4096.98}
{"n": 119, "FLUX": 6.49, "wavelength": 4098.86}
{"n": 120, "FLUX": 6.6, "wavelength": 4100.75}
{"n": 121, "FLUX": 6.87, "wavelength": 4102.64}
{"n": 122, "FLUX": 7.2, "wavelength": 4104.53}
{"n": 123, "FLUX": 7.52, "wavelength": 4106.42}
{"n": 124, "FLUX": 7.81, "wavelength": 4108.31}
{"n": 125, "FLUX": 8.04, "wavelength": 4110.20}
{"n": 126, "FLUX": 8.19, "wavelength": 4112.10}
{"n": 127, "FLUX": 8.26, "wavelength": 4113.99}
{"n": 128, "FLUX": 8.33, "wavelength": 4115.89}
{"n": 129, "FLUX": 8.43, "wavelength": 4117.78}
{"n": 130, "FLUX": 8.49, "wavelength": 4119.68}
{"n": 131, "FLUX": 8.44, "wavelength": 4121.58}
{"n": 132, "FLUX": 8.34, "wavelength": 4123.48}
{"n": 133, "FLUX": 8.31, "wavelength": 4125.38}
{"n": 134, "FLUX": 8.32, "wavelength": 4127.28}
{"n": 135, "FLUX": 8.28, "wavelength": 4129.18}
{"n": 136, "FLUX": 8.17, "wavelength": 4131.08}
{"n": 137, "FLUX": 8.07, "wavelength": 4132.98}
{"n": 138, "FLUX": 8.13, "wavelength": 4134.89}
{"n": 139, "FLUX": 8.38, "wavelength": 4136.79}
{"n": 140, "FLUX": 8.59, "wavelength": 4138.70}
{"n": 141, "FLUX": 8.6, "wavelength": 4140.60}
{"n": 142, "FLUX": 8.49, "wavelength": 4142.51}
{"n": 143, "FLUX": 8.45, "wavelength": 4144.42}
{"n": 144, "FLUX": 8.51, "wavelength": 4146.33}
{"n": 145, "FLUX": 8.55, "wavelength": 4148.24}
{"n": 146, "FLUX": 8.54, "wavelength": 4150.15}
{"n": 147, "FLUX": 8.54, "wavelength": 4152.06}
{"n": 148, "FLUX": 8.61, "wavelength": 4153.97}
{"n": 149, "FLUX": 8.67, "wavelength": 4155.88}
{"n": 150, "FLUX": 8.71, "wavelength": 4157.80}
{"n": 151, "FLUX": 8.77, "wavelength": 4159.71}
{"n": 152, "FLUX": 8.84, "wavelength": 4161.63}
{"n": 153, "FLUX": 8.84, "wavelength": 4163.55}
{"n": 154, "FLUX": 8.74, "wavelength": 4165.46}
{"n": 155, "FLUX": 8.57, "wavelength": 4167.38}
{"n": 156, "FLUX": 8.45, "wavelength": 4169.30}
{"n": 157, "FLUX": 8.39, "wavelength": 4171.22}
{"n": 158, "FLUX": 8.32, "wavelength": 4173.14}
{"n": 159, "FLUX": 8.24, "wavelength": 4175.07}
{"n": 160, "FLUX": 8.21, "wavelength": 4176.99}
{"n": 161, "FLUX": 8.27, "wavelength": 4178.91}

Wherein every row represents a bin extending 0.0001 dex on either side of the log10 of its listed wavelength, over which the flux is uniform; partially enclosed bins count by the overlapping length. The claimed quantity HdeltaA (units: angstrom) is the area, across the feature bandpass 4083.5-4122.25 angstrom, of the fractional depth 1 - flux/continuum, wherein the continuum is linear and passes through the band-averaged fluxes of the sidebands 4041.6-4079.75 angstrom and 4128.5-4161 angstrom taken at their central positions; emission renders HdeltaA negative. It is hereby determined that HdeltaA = 2.1 angstrom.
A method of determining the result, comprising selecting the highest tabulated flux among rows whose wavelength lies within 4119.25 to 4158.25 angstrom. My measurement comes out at 8.71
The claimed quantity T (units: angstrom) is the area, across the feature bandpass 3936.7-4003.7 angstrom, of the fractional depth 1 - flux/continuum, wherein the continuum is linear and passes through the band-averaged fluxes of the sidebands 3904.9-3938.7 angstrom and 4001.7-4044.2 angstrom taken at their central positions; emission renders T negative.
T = 8.9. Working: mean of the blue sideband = 5.45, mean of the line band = 6.05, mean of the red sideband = 8.54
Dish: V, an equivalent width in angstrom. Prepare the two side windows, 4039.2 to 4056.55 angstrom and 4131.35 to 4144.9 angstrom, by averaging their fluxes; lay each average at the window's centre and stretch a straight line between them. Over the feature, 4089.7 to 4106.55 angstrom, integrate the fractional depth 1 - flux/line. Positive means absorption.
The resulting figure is 2.34 angstrom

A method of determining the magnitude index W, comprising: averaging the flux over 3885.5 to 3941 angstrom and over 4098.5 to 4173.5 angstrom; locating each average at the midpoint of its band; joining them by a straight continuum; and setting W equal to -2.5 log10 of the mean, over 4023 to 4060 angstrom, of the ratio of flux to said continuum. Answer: -0.18 mag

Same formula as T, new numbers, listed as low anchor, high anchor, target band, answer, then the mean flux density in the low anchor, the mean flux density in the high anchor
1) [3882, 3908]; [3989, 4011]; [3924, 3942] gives 6.3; 5.49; 8.16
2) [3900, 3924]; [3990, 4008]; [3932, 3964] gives 8.7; 6.44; 8.15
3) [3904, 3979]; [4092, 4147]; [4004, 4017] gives -4.4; 5.27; 7.95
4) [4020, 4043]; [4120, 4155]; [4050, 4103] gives 4.2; 8.6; 8.41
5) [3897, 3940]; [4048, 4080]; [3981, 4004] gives -3.7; 5.56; 8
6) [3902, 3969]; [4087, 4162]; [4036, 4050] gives -2.7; 5.4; 8.12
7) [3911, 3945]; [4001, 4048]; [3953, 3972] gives 5.4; 5.23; 8.49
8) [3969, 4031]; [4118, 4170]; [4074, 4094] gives -0.2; 7.64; 8.5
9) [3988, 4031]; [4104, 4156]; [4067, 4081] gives 0.5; 8.44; 8.3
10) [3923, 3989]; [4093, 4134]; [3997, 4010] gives -4.8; 5.21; 7.79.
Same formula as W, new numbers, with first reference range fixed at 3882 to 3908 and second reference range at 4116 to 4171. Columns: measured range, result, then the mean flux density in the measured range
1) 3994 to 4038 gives -0.22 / 8.49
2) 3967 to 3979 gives 0.43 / 4.32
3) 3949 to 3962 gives 0.05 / 5.96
